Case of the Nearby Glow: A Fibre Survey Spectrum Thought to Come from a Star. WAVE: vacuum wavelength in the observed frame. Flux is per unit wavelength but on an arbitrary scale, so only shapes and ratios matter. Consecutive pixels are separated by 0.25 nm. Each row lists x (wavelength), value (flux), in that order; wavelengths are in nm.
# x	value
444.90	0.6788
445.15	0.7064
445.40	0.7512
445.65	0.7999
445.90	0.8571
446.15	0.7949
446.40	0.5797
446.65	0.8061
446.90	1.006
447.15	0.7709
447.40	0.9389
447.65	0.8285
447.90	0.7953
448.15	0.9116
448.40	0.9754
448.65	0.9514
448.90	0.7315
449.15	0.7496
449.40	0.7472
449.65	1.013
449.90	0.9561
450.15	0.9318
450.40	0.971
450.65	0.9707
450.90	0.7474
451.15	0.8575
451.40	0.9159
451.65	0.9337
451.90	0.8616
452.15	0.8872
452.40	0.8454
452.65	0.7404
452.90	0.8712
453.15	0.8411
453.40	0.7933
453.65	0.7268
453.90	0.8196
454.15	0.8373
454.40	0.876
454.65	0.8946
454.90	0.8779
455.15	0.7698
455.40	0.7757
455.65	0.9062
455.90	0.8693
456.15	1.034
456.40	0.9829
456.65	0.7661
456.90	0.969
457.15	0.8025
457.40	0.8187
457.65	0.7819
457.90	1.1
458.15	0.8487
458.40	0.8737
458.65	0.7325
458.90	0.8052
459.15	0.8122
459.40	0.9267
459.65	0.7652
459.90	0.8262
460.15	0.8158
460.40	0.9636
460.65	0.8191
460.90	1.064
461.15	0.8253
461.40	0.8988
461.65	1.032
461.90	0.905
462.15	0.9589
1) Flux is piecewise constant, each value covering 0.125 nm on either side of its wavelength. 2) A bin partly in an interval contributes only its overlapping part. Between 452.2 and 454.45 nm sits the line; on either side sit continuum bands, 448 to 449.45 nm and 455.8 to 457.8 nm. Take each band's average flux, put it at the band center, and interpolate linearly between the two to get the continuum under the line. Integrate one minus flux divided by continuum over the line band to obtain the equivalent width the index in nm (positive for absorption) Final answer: 0.129 nm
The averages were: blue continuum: 0.849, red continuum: 0.881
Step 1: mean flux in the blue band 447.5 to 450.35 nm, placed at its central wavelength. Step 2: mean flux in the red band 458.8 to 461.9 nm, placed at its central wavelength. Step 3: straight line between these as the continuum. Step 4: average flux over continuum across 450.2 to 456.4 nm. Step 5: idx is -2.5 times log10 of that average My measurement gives 0.018 mag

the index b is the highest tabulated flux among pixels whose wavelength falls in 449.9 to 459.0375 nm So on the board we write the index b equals 1.1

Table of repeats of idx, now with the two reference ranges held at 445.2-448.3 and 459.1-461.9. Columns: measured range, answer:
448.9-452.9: -0.04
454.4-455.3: 0.01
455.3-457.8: -0.01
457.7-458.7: -0.02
